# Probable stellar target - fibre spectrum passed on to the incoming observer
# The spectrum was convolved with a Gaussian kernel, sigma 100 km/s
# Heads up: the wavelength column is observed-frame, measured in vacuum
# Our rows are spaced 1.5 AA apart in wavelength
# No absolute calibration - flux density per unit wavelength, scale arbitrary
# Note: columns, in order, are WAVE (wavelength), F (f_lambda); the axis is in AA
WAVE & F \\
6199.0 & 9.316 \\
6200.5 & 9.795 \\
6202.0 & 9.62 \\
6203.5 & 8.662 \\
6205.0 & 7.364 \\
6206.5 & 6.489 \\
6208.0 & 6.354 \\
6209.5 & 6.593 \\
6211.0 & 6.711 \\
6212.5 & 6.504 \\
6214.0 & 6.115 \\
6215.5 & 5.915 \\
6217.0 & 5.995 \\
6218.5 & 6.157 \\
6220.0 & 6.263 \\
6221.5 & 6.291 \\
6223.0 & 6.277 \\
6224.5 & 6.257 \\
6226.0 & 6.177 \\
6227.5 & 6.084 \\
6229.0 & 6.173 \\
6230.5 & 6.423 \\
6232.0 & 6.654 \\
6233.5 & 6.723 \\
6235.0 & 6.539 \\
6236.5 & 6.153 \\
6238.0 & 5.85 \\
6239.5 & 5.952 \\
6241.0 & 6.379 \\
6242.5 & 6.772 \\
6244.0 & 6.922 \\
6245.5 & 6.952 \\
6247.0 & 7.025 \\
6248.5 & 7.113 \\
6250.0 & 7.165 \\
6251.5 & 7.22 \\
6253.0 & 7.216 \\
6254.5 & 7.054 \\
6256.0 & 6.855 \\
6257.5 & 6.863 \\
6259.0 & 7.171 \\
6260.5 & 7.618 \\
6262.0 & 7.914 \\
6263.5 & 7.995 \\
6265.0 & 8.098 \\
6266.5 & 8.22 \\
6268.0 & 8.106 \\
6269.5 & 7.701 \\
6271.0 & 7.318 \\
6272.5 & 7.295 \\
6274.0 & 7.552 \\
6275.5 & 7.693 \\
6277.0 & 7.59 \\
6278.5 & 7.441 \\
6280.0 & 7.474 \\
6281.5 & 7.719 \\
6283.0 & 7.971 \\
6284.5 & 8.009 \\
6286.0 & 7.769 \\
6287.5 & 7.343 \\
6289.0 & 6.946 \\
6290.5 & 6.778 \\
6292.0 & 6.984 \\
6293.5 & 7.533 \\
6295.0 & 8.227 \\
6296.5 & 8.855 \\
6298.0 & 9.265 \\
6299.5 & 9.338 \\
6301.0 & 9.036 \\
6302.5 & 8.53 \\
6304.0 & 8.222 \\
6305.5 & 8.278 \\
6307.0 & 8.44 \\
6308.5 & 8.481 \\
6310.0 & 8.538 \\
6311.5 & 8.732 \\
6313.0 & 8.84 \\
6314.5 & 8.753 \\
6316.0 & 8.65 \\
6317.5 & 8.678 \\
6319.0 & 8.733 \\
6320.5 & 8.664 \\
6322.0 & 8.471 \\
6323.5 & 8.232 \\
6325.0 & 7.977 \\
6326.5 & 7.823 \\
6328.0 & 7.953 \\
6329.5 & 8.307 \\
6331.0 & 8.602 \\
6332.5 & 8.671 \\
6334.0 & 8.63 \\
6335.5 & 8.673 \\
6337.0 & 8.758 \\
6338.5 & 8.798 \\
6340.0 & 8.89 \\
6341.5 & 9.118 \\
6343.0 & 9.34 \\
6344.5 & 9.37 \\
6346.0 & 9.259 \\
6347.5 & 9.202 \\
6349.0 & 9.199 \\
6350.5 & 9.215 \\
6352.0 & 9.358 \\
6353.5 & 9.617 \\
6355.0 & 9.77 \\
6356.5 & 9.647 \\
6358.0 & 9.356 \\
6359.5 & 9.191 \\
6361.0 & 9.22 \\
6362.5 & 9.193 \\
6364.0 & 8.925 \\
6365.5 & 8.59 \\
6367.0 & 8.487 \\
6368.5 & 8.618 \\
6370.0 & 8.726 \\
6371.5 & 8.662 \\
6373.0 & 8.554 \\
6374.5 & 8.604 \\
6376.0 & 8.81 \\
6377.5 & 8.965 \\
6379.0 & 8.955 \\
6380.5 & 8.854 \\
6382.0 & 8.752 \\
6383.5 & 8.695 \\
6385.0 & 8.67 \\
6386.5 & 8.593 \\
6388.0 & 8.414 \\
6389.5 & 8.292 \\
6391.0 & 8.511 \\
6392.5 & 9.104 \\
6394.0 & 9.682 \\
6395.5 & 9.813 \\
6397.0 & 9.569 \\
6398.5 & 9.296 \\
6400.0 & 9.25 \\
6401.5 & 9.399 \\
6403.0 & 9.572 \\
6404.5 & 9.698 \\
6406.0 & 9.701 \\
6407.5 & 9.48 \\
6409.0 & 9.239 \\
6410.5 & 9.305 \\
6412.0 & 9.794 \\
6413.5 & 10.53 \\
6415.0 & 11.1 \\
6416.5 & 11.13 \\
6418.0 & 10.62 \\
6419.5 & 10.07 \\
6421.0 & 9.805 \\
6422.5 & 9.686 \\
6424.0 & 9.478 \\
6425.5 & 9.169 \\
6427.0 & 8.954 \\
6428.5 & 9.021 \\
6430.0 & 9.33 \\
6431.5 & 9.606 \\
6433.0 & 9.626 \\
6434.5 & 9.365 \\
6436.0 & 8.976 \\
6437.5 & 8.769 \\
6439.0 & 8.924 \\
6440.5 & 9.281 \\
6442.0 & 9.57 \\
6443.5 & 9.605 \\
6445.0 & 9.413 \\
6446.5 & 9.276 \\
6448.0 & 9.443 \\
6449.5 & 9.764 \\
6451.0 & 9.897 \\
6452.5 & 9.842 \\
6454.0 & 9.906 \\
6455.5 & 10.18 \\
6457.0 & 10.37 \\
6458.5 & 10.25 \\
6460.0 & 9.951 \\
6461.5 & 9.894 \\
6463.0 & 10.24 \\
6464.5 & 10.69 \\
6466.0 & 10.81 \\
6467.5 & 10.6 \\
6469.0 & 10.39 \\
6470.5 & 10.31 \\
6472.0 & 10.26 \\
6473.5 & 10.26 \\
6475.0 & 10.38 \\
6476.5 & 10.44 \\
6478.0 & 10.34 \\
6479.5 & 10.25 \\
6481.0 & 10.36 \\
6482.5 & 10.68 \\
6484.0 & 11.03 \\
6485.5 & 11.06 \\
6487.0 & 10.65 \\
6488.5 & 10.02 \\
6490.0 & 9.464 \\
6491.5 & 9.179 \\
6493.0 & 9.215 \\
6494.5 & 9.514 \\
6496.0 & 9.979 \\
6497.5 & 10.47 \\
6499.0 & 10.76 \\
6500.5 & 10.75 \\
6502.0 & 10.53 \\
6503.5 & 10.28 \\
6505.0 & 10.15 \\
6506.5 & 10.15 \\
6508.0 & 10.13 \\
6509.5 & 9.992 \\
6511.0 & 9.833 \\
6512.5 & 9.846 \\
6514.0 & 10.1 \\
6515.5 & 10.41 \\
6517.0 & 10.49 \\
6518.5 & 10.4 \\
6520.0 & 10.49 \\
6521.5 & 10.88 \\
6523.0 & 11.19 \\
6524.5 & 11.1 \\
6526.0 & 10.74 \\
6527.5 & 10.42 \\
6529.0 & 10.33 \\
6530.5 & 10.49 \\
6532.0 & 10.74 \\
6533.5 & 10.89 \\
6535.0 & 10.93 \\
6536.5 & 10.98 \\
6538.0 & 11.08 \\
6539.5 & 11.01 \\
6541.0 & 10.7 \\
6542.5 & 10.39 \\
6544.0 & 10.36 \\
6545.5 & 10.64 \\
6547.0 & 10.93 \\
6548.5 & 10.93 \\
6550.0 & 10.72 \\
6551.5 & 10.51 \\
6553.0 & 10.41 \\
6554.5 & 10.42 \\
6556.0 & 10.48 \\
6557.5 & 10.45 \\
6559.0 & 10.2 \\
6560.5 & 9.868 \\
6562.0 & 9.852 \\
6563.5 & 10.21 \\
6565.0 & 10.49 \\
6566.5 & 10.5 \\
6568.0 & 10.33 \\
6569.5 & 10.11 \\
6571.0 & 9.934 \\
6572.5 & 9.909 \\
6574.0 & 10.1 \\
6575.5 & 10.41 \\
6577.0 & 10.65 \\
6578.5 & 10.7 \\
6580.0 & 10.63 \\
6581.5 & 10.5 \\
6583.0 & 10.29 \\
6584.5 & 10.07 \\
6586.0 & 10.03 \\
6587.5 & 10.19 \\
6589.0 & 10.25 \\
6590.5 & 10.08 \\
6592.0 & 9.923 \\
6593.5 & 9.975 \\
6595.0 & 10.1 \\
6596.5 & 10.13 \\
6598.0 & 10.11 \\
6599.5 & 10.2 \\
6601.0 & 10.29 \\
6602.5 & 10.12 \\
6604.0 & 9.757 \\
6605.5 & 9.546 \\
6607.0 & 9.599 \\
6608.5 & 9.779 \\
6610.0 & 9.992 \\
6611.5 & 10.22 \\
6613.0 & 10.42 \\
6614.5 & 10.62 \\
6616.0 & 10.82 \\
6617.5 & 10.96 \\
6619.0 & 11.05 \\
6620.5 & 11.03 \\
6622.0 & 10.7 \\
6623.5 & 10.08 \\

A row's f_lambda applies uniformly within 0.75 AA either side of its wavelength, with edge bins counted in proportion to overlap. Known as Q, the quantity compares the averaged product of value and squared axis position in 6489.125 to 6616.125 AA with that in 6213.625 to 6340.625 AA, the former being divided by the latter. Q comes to 1.5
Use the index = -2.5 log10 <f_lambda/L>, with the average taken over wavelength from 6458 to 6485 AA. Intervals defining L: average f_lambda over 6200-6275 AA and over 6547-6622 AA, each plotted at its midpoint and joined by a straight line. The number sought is -0.13 mag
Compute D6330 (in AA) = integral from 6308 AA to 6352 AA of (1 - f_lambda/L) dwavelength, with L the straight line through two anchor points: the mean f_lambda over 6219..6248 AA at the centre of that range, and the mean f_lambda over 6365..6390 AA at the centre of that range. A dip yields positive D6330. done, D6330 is -4.42 AA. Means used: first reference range 6.42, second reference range 8.67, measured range 8.72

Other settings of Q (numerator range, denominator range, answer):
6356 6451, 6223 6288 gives 1.37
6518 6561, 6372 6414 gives 1.22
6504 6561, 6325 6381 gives 1.25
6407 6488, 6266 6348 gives 1.26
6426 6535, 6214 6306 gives 1.50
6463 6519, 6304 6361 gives 1.22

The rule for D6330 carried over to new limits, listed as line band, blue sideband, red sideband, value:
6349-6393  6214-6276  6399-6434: 0.17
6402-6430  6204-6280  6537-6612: -3.63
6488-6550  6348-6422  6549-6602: -2.77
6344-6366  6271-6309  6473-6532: -1.56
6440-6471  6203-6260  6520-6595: -2.43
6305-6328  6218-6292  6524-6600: -2.23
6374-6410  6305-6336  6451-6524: 0.66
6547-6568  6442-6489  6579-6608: -0.58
